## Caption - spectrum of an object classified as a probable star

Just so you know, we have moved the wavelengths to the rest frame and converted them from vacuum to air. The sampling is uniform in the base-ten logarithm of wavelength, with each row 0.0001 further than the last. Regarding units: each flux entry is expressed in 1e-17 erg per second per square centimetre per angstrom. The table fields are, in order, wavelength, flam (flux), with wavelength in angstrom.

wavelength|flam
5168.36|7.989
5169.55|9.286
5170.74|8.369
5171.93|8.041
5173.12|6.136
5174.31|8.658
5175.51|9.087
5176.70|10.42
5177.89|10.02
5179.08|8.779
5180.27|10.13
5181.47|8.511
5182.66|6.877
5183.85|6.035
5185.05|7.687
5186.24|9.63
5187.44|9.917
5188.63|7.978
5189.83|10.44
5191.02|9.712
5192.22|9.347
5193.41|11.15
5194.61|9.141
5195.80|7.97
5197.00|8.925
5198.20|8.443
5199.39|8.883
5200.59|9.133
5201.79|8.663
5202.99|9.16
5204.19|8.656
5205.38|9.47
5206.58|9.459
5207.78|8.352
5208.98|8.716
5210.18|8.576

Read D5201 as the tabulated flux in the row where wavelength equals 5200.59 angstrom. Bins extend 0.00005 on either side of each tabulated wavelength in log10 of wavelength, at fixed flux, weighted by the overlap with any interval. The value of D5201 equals 9.133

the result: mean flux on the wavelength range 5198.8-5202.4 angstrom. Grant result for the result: 8.88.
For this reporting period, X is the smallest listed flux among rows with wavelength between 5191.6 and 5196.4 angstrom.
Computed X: 7.97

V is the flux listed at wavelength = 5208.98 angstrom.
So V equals 8.716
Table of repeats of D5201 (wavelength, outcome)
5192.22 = 9.347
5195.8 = 7.97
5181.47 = 8.511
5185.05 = 7.687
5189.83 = 10.44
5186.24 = 9.63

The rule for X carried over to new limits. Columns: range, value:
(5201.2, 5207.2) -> 8.656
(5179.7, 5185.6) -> 6.035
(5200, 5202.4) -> 8.663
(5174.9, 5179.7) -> 8.779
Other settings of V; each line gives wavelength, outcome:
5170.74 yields 8.369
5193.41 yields 11.15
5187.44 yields 9.917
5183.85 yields 6.035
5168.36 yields 7.989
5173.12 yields 6.136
